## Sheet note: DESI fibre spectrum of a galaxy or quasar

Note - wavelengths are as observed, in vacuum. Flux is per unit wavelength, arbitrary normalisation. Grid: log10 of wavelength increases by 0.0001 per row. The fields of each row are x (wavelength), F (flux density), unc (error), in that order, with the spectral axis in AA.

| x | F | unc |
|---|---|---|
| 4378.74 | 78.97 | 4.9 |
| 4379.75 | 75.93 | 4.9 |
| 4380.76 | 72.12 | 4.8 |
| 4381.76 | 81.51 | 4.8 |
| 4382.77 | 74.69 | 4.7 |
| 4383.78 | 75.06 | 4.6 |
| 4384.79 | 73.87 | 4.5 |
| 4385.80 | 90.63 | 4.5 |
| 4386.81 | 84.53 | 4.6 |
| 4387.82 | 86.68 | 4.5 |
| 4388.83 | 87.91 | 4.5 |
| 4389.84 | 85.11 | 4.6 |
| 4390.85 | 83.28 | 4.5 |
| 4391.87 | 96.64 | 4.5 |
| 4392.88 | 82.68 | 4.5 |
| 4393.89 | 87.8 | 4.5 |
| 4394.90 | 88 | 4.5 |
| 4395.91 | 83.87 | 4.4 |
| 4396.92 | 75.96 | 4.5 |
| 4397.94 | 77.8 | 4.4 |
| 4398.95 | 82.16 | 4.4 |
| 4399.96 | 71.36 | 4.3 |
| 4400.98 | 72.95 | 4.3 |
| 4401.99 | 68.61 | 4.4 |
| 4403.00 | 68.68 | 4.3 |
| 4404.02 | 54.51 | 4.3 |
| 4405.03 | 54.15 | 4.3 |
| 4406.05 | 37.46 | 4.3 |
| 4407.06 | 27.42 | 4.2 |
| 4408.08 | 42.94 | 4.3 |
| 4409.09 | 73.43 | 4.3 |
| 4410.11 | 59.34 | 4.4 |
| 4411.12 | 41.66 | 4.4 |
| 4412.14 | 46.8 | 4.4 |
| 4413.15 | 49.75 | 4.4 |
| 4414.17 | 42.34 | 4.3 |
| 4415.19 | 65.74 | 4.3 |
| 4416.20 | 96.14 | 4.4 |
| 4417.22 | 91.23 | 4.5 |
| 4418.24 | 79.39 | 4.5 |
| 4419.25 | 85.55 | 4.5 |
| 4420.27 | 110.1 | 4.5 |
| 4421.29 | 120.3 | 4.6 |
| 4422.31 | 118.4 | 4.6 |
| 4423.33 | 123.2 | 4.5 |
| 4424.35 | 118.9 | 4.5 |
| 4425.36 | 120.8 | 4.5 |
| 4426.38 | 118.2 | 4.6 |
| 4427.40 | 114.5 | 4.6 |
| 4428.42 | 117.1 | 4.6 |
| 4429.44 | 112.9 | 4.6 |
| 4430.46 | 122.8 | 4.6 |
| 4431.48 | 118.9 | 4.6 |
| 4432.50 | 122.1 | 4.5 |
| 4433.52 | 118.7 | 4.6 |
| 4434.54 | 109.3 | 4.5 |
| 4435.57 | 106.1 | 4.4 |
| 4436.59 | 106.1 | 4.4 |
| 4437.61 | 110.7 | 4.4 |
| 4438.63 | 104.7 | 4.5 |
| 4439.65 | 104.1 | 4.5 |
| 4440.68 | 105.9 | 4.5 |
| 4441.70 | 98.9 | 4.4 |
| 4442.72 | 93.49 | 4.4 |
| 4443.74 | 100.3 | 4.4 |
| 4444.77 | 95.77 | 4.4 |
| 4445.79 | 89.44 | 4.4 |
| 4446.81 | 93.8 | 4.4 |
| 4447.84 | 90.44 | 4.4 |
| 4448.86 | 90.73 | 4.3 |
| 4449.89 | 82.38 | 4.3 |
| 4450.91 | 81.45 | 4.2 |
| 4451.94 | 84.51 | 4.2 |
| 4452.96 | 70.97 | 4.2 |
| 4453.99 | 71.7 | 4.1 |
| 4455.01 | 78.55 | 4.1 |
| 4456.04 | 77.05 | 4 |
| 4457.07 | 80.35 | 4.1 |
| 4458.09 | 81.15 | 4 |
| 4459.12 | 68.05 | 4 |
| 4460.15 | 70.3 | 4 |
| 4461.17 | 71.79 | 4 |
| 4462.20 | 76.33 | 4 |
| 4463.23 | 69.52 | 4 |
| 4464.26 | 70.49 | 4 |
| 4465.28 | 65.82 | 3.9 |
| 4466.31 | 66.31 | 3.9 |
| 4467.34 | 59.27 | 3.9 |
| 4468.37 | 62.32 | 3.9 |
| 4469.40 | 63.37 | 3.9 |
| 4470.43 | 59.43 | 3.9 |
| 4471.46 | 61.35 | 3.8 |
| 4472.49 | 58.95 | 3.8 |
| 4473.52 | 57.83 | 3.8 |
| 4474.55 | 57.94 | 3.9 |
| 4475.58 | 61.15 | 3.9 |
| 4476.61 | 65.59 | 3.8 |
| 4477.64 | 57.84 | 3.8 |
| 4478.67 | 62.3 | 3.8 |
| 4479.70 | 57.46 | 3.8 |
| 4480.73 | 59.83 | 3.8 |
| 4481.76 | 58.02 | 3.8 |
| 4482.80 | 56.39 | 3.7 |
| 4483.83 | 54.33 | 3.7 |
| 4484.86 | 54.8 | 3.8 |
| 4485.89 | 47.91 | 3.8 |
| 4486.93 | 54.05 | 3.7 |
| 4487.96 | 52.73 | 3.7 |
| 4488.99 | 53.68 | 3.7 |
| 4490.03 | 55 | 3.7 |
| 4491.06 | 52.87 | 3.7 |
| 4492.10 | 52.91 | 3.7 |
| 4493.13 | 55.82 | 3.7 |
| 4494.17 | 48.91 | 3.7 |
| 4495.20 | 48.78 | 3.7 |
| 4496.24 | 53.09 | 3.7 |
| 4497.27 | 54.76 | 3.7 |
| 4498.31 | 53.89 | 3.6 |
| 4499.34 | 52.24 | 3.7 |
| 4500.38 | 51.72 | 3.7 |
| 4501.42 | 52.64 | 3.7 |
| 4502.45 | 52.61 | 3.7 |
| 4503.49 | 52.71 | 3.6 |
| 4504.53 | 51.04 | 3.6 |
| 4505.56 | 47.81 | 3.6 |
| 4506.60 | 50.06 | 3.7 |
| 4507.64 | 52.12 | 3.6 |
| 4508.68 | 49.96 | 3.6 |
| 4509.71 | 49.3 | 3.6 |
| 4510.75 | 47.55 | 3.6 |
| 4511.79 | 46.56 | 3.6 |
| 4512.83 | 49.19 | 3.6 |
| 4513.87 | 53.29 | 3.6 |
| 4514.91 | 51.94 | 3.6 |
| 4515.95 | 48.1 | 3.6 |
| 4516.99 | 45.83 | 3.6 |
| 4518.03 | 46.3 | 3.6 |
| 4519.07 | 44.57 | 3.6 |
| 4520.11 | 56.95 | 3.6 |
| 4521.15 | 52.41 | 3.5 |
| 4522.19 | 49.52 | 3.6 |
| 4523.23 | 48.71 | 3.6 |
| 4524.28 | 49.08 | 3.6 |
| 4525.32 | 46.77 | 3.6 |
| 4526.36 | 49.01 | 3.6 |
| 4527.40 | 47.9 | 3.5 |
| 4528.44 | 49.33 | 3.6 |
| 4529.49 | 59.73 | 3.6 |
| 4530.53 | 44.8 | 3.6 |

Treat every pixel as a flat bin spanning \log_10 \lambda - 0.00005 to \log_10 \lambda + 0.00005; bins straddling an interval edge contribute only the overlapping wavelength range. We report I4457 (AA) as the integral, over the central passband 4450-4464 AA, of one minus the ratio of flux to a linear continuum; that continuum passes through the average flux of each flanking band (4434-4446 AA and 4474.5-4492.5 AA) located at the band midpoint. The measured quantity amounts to 1.45 AA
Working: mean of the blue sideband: 102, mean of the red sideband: 56.4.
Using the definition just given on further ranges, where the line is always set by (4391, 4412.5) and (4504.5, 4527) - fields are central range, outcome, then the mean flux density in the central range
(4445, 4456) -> -4.5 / 83.5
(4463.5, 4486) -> -1.9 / 60.3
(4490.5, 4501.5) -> 0.0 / 52.5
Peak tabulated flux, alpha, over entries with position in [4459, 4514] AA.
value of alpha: 76.33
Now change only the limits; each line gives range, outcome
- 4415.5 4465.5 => 123.2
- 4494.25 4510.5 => 54.76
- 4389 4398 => 96.64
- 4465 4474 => 66.31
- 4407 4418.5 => 96.14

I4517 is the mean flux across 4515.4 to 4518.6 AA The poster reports 46.8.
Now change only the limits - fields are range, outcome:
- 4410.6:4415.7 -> 49.4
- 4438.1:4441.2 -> 105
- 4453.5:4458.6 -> 77.8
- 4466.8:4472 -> 61.1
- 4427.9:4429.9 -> 115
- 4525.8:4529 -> 48.8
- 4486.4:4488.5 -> 53.4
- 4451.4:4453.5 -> 77.6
